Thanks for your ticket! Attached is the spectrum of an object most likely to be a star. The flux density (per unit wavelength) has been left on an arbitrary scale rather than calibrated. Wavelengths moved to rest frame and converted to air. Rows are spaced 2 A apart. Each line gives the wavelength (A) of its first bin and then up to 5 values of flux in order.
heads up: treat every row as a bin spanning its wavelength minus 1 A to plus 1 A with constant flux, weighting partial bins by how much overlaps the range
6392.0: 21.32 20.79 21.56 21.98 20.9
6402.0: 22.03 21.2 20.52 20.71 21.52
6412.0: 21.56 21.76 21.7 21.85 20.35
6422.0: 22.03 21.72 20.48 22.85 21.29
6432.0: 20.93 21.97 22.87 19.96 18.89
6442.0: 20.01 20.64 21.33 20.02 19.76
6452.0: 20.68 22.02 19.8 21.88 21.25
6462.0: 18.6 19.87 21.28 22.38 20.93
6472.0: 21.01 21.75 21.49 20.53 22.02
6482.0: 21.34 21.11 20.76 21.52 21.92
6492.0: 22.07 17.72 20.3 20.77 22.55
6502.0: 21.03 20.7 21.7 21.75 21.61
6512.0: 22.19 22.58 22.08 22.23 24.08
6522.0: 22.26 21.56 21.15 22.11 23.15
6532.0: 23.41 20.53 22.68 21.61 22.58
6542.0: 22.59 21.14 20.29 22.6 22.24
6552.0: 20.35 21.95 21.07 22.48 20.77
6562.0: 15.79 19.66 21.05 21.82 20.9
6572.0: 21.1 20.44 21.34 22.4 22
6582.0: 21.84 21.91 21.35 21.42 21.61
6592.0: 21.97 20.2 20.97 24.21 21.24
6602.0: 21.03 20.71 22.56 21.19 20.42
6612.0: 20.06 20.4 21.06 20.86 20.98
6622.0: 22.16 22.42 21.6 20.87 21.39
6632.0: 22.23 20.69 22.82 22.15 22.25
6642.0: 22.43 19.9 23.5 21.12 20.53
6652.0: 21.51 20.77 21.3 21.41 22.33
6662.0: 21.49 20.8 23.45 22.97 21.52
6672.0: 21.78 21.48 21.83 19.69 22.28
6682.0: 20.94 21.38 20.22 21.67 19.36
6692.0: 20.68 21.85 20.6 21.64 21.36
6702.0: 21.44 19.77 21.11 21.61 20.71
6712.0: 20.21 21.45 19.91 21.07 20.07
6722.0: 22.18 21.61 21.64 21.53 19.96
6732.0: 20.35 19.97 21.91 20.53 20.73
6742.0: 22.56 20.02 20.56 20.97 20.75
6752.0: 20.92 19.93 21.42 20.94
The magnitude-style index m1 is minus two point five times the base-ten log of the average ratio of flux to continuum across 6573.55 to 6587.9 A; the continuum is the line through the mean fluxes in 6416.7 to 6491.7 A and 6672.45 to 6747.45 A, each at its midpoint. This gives -0.03 mag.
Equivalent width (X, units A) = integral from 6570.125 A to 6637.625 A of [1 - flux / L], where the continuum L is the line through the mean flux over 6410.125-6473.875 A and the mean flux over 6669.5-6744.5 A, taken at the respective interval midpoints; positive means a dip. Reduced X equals -1.3 A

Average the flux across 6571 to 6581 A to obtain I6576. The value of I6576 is 21.5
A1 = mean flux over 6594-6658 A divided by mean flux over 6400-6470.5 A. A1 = 1.02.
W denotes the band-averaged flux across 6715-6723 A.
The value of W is 20.8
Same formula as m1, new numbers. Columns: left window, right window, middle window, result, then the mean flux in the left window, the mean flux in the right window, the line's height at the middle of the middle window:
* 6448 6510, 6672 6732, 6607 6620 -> 0.017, 21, 21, 21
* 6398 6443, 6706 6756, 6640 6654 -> -0.026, 21.2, 20.9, 21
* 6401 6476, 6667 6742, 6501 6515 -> -0.029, 21.1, 21.1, 21.1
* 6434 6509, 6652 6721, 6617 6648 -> -0.031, 20.9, 21.2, 21.1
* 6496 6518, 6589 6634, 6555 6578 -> 0.042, 21.7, 21.4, 21.5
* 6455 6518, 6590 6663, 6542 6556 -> -0.009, 21.2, 21.5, 21.3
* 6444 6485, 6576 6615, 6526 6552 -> -0.038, 20.9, 21.4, 21.2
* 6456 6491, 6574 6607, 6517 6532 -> -0.054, 21.1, 21.6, 21.3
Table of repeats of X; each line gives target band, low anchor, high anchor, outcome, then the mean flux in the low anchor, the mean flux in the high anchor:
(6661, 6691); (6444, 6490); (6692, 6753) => -0.6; 21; 21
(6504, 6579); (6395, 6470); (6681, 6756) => -2.0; 21.1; 20.9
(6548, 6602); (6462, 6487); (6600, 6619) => -0.7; 21.1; 20.9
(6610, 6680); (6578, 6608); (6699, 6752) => -0.5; 21.7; 20.9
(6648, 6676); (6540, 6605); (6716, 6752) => -0.7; 21.3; 20.9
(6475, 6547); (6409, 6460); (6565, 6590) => -1.1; 21.1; 21.5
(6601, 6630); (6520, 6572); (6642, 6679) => 0.5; 21.5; 21.5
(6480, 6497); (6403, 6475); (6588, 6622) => 0.2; 21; 21.3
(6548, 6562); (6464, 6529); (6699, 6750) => 0.1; 21.5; 20.9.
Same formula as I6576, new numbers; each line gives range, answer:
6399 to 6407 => 21.2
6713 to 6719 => 20.8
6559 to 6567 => 19.3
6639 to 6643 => 22.3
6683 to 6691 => 20.7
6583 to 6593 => 21.7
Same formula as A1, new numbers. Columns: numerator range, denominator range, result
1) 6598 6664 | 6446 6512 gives 1.02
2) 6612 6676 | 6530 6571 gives 1.01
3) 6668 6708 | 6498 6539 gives 0.96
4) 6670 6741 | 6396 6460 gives 0.99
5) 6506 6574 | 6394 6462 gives 1.02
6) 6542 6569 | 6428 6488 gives 1.00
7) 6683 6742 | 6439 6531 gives 0.99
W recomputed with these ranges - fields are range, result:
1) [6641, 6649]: 21.7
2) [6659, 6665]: 21.5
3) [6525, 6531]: 22.1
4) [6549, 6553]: 21.3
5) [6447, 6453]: 20.2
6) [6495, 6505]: 21.1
